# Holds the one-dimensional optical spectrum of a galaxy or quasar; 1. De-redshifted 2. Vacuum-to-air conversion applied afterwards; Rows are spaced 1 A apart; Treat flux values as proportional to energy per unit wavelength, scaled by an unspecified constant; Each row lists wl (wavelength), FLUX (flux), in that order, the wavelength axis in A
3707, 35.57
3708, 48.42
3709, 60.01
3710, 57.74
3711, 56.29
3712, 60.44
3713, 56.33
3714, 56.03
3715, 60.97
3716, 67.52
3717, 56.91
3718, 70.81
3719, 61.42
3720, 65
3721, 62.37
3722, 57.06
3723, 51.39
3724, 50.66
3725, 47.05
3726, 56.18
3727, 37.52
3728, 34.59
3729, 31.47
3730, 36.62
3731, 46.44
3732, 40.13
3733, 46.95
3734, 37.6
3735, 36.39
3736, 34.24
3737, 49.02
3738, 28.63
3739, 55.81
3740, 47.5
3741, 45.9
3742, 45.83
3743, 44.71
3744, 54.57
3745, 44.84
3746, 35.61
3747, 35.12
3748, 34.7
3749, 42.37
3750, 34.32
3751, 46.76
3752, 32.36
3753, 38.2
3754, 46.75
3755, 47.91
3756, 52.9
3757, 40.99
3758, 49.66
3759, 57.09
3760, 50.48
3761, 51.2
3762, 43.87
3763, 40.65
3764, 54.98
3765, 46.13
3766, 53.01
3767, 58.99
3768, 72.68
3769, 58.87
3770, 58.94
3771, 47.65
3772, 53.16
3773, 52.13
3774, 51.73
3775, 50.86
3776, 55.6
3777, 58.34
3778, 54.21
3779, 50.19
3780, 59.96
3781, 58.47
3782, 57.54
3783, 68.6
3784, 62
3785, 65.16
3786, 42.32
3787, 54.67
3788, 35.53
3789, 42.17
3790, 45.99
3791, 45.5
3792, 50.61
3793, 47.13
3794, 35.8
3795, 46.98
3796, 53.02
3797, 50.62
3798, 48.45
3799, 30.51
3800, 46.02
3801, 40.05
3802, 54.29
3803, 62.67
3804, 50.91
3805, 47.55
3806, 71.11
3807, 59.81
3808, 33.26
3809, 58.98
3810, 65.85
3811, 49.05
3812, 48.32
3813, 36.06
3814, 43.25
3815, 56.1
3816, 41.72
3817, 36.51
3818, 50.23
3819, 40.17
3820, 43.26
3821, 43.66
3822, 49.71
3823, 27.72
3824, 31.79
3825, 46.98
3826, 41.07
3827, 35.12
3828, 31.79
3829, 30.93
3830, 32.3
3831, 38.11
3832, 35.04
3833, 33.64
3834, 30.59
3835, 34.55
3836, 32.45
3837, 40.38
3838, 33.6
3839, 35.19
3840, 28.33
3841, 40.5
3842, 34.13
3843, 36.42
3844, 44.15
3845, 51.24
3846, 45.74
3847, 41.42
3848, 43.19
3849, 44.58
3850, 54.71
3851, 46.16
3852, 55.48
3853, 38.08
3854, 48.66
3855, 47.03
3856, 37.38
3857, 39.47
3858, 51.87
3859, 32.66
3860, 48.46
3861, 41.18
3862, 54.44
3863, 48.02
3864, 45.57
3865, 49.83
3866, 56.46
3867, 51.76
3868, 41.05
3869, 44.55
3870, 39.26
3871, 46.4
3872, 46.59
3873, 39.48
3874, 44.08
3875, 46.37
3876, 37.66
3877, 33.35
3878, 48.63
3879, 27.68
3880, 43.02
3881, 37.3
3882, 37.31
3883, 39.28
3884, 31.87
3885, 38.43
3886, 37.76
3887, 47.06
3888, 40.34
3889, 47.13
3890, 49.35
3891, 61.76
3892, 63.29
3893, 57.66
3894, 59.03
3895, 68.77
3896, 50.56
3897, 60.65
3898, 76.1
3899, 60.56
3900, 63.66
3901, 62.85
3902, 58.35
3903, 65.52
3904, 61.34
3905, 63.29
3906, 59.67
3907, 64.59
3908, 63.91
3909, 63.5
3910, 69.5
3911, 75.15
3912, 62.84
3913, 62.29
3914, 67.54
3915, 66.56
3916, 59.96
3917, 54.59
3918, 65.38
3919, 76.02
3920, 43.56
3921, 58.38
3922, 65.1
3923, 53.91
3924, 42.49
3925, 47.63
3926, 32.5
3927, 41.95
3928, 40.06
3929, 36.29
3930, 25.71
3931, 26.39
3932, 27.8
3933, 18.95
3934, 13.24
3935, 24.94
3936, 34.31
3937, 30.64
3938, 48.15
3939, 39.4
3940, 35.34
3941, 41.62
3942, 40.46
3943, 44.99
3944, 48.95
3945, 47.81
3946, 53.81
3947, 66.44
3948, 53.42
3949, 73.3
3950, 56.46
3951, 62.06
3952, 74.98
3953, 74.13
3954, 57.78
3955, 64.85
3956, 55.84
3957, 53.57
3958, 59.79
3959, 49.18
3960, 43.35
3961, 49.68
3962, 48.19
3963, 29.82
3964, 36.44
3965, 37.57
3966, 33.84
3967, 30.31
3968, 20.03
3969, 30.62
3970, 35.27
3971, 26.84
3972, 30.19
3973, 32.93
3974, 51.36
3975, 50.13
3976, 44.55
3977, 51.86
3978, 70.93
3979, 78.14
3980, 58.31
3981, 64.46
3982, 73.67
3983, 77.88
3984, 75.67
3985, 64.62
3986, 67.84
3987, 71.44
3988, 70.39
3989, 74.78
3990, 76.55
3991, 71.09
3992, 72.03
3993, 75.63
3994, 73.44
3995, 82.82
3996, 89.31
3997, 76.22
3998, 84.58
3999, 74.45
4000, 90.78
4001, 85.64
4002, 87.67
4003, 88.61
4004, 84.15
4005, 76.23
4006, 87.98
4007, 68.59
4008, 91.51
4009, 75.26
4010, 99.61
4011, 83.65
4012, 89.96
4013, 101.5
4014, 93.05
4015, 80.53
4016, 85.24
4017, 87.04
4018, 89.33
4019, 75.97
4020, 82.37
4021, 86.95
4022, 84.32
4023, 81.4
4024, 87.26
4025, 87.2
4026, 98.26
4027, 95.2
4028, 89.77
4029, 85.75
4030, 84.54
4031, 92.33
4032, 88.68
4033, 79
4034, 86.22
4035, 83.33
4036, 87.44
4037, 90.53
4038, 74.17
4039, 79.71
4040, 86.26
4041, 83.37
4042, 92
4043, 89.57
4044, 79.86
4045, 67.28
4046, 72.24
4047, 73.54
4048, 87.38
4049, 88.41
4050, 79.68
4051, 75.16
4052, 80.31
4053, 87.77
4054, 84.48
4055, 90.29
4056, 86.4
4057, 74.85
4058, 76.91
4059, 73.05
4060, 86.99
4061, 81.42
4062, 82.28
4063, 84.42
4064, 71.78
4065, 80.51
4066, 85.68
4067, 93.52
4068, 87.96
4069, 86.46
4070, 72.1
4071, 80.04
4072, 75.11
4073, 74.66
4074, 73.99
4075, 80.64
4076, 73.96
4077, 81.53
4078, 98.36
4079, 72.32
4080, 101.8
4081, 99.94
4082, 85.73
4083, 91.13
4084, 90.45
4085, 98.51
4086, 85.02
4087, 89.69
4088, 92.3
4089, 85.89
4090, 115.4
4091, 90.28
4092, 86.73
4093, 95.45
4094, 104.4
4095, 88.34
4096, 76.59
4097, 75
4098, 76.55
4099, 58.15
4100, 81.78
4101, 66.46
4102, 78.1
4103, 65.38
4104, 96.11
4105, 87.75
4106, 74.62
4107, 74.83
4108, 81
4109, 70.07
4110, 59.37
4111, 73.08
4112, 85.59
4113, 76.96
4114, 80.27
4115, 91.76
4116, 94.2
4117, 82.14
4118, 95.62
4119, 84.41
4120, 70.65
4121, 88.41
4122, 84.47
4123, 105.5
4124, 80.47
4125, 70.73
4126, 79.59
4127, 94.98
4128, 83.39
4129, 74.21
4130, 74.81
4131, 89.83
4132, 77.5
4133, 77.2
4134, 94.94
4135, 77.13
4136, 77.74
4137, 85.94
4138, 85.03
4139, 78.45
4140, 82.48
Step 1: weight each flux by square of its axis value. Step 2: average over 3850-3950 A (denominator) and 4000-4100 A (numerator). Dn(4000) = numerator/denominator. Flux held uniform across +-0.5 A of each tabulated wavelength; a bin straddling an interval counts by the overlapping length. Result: 1.9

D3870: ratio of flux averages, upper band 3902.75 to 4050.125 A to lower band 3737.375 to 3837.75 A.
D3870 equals 1.39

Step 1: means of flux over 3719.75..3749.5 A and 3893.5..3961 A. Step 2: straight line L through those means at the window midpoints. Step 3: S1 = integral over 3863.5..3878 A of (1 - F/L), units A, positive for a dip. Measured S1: 1.73 A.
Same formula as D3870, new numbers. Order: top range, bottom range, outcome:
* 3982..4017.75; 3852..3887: 1.89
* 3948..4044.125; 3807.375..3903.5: 1.59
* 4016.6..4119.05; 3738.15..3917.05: 1.74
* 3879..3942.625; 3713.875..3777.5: 1.03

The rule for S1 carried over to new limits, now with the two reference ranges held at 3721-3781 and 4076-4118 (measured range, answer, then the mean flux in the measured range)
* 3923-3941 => 8.8 A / 34.1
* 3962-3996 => 7.5 A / 56.2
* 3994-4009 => -1.8 A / 82.9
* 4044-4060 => -0.1 A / 80.1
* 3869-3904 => 7.3 A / 49.1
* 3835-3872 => 9.4 A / 43.5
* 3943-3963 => 3.6 A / 56.5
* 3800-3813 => 0.2 A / 52.5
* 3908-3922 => 0.3 A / 63.6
